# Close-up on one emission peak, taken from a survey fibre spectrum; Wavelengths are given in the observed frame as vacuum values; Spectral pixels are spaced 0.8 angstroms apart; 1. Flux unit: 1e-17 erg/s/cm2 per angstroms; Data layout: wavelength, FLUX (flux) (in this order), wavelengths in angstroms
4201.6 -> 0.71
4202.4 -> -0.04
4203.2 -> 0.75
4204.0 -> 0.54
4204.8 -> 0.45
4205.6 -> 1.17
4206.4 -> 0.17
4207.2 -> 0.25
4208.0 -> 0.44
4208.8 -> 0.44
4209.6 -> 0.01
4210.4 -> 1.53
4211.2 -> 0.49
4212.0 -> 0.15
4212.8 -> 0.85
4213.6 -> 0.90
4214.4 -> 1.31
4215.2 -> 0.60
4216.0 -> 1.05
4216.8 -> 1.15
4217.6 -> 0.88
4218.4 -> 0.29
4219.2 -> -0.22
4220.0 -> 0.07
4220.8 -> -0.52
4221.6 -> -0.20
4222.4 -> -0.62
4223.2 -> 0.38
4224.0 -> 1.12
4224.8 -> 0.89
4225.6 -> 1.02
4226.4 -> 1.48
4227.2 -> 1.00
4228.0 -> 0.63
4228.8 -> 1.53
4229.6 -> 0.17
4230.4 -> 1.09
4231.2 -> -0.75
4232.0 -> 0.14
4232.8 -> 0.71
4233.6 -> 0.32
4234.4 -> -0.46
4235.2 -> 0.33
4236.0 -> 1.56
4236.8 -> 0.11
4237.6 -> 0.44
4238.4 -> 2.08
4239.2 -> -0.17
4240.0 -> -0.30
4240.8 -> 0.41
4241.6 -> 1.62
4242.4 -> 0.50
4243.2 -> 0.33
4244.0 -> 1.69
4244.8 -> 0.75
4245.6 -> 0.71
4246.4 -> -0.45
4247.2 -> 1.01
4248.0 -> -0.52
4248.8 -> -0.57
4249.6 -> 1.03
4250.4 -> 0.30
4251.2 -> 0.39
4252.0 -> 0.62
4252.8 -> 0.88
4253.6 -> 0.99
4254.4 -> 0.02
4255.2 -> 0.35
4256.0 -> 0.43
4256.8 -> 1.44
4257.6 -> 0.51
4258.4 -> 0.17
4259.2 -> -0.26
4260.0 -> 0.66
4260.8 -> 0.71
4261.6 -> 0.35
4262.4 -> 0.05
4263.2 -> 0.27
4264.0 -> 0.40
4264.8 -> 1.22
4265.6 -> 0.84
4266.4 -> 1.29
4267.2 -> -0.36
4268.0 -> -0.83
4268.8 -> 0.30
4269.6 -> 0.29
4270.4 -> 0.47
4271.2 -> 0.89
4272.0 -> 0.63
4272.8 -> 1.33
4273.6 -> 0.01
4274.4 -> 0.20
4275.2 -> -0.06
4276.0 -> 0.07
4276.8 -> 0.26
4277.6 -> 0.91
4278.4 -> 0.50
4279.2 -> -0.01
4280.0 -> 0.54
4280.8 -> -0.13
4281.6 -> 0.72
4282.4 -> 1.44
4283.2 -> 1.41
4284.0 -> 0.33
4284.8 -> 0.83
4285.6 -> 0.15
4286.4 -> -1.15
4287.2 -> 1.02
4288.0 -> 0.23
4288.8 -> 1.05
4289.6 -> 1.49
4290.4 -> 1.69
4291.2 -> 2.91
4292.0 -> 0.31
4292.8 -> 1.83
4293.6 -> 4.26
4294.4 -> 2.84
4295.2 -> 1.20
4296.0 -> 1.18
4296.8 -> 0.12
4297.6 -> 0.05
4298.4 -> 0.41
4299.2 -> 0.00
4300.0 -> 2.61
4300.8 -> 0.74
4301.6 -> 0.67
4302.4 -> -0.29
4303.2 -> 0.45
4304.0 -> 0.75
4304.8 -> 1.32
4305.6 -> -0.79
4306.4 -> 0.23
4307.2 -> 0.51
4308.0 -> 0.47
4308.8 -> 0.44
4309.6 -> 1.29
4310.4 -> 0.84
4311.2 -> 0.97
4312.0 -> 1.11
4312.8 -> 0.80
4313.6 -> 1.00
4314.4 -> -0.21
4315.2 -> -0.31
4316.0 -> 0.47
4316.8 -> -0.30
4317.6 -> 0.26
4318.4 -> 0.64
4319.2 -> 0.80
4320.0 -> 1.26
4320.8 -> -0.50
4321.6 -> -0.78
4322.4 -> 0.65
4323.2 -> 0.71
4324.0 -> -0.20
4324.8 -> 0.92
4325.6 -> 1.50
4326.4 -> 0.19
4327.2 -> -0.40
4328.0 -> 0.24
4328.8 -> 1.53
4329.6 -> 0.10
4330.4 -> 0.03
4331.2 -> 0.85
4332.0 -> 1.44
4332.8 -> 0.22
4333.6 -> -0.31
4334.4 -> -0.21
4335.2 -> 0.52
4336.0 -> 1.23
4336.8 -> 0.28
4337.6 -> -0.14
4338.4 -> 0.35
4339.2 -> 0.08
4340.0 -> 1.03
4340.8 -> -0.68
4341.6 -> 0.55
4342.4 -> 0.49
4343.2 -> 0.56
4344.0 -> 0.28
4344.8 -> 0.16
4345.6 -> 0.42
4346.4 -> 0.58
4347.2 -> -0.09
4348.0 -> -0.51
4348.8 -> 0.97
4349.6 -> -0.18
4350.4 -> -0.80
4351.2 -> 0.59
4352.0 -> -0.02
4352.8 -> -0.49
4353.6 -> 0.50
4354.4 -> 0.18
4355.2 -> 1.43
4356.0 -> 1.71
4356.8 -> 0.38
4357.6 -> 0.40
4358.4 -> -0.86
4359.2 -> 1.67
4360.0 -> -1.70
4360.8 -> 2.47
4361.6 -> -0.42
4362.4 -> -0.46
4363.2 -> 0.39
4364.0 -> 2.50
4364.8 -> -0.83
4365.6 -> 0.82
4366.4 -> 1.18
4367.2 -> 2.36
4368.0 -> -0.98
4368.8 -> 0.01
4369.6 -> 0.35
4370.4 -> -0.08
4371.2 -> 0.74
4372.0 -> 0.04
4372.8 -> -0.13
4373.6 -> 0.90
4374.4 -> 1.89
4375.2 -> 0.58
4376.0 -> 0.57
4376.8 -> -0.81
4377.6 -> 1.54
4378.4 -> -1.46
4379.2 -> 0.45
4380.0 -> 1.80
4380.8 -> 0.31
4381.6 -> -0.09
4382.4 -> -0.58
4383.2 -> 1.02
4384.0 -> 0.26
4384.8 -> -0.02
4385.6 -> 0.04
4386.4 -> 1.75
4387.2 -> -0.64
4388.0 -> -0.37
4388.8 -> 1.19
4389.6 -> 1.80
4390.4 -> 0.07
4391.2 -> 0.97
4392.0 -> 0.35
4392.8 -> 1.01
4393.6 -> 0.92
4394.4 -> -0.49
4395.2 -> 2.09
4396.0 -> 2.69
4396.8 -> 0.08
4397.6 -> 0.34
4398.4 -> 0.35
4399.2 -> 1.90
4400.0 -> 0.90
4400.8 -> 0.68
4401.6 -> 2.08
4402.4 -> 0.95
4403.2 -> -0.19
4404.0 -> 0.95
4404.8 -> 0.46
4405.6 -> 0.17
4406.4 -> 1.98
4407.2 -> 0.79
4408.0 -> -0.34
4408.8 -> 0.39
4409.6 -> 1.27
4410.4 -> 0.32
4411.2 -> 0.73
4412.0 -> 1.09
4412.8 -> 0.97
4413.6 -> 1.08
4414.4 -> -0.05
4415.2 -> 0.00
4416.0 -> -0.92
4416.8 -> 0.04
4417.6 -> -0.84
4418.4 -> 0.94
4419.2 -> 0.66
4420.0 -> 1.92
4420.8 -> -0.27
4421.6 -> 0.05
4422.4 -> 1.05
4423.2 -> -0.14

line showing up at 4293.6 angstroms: [O II] 3727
